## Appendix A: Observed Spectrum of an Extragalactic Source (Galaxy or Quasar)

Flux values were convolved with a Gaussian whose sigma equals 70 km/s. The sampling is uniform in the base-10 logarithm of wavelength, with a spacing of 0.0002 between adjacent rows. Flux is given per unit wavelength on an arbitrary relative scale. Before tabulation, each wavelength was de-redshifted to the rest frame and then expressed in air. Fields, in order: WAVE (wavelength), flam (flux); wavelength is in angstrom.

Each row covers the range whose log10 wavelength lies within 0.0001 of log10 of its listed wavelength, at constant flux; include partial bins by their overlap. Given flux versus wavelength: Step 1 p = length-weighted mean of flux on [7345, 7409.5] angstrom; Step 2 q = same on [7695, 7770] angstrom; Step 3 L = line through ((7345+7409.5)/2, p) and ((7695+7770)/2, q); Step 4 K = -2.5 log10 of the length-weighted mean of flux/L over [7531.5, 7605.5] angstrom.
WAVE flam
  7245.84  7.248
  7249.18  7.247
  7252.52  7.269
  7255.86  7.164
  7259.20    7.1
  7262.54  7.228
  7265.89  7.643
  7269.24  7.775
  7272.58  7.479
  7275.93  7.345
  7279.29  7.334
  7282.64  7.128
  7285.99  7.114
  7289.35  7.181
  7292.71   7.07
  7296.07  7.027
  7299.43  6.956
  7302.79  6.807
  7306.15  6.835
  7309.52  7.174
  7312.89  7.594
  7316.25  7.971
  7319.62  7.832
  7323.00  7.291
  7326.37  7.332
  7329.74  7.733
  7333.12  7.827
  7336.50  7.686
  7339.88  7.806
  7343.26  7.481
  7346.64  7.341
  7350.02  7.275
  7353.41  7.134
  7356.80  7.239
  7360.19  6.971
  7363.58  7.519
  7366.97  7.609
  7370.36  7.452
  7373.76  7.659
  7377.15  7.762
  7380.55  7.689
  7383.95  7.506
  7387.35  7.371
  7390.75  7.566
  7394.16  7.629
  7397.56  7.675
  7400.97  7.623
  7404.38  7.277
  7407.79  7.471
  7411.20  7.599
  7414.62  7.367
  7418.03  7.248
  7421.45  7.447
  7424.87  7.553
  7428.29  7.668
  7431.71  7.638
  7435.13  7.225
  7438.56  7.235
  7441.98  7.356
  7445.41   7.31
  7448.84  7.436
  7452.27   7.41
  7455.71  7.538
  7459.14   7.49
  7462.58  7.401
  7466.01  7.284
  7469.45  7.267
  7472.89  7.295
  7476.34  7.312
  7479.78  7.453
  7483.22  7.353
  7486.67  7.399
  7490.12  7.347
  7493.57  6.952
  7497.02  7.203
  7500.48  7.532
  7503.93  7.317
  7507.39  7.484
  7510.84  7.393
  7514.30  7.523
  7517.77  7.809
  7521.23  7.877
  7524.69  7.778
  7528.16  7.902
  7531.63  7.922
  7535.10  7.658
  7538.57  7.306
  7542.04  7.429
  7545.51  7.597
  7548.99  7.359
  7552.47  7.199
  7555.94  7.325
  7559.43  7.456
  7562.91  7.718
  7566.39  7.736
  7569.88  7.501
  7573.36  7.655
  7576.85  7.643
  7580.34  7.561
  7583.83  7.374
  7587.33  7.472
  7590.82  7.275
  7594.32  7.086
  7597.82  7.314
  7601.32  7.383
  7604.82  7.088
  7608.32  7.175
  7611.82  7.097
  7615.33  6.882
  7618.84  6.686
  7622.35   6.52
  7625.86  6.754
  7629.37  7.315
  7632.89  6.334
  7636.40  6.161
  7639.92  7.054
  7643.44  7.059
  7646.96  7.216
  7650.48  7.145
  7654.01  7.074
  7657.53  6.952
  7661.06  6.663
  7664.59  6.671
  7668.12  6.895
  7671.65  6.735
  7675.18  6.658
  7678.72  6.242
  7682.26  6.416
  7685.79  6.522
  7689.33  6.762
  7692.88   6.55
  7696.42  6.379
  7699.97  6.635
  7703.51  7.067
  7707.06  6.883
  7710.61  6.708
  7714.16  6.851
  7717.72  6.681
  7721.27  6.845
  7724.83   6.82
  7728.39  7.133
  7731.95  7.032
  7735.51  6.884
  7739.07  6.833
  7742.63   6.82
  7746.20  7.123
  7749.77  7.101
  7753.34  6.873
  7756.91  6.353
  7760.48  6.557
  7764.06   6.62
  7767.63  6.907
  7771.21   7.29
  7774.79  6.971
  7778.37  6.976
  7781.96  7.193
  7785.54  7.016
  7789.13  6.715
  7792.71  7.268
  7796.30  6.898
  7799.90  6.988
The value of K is -0.05 mag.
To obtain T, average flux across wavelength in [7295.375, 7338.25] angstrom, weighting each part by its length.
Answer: 7.4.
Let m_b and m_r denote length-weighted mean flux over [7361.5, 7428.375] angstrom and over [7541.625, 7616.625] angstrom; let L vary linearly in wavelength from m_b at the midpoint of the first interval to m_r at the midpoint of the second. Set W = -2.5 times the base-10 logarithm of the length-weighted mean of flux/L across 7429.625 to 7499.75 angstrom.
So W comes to 0.02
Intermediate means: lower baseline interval 7.53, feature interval 7.35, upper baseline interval 7.38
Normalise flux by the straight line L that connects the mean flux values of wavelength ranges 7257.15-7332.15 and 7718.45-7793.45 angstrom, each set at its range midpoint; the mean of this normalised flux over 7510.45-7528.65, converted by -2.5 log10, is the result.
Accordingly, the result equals -0.09 mag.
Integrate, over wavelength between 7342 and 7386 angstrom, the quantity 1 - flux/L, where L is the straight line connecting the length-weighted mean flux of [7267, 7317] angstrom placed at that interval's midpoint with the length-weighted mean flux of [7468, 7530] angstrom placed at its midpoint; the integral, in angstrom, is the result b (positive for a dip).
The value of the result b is -0.7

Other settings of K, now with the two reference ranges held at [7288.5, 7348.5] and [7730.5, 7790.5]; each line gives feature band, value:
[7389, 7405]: -0.039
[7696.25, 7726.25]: 0.027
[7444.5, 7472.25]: -0.023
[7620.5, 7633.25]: 0.043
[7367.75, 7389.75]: -0.037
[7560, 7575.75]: -0.078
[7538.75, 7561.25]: -0.038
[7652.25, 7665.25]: 0.025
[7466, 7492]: -0.019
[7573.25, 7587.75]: -0.064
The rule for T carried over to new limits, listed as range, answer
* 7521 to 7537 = 7.82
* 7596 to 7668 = 6.93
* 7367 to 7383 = 7.63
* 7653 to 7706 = 6.68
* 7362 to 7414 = 7.56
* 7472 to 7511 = 7.34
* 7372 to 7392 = 7.59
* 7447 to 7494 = 7.36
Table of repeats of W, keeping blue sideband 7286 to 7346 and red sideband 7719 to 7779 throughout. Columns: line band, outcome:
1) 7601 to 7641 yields 0.03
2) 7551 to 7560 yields -0.03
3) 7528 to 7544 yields -0.07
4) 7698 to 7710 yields 0.02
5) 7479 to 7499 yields -0.01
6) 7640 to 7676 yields 0.01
